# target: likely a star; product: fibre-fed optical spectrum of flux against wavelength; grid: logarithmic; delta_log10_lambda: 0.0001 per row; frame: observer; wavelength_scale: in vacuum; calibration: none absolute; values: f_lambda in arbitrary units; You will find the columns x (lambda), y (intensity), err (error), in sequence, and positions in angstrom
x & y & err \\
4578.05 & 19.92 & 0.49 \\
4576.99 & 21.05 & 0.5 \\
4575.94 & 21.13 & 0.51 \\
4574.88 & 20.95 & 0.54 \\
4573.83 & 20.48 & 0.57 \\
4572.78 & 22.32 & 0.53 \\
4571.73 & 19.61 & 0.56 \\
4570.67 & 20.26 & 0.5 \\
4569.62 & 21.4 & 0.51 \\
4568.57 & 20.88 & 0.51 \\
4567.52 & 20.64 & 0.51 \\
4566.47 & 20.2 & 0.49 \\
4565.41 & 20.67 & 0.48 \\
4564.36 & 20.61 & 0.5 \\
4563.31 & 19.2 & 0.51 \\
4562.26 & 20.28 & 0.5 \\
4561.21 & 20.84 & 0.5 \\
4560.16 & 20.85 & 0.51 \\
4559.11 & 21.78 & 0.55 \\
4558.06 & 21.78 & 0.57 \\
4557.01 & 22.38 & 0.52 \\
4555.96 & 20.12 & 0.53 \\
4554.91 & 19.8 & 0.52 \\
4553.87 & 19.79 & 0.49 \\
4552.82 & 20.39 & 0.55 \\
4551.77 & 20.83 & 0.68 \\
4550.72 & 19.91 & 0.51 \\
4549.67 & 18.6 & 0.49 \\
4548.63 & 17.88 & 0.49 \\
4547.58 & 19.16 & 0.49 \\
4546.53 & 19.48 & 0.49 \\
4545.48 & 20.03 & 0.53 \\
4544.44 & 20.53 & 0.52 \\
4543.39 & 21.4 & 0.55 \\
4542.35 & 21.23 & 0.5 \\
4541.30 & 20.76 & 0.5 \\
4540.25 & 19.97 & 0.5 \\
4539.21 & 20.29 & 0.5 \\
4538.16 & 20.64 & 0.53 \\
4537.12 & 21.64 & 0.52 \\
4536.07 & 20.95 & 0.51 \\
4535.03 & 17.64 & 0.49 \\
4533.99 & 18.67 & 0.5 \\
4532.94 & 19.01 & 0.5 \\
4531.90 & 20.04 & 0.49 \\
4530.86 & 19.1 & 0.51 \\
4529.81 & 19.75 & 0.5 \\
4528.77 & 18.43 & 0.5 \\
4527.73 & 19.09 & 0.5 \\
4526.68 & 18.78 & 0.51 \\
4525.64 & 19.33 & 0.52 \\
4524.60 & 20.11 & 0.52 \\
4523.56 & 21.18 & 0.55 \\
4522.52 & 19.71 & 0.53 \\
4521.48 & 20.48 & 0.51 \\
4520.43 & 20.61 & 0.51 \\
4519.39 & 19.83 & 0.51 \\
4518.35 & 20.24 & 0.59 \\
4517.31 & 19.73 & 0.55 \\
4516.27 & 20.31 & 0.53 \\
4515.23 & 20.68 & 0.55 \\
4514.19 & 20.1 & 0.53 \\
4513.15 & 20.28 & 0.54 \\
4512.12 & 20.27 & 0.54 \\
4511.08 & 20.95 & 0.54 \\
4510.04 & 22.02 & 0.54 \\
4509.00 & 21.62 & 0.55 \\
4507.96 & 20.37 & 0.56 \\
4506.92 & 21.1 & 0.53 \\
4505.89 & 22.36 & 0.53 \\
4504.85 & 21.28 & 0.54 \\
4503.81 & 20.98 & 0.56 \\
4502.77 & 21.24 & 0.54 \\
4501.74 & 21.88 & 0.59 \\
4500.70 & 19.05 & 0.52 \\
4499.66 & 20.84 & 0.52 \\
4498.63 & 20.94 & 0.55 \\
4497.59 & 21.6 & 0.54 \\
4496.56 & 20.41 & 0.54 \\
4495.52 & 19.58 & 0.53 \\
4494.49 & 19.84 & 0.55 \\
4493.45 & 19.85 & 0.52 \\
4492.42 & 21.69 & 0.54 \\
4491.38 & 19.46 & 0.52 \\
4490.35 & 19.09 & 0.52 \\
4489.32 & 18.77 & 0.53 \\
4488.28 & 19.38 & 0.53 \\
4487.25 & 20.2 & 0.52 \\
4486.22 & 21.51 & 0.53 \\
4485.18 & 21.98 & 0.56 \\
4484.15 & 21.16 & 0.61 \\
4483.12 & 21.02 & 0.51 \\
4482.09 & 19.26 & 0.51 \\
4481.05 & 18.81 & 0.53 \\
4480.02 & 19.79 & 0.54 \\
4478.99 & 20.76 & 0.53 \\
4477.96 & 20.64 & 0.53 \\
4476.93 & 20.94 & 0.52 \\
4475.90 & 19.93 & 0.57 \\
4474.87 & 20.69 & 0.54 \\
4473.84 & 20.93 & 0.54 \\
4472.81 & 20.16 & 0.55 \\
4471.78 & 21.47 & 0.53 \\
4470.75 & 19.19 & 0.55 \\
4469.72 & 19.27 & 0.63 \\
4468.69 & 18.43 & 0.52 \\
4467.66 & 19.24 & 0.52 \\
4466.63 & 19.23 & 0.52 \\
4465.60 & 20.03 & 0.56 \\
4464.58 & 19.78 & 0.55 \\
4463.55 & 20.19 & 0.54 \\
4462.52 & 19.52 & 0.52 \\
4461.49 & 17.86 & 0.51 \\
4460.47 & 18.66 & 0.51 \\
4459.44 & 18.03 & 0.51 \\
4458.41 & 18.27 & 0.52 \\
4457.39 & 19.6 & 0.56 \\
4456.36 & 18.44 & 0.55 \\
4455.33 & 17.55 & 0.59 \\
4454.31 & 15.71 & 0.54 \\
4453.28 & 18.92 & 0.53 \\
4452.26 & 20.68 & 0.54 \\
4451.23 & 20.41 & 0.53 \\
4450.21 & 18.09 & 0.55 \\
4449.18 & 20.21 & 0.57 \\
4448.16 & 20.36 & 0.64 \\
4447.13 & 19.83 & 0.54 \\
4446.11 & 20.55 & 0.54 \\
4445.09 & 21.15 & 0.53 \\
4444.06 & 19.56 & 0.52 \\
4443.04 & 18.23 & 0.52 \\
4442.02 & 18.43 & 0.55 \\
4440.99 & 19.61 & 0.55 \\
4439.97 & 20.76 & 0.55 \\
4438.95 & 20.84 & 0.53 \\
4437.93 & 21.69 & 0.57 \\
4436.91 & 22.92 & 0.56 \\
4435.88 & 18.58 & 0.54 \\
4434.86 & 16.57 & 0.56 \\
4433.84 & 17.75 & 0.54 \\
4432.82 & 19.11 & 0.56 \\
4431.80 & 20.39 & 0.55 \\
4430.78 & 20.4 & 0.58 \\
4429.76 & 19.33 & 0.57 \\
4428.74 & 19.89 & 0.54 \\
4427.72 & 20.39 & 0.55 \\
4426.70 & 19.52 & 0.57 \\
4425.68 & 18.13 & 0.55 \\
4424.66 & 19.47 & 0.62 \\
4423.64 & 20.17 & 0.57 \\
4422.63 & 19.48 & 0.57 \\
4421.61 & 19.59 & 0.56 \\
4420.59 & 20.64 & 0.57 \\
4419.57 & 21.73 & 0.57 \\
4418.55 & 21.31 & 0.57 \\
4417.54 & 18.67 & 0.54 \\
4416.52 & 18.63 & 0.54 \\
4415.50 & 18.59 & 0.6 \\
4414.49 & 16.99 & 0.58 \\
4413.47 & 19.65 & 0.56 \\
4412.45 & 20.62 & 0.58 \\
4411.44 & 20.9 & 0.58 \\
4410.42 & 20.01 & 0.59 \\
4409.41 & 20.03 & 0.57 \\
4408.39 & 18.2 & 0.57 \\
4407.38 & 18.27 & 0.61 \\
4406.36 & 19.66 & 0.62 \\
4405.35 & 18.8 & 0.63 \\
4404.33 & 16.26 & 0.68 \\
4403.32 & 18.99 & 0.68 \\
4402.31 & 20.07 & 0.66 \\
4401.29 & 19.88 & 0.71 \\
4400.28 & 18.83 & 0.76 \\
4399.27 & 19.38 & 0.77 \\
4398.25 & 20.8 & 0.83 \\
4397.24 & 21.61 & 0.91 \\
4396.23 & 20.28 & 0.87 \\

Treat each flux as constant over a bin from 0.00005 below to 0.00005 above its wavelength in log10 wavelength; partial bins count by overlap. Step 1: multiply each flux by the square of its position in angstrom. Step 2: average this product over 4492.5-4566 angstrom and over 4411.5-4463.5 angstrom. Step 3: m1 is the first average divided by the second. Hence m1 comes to 1.1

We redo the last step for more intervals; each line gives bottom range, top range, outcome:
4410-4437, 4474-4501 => 1.07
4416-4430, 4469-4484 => 1.05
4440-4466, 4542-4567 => 1.11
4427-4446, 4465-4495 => 1.04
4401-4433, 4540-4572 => 1.11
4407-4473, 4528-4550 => 1.06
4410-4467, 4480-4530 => 1.08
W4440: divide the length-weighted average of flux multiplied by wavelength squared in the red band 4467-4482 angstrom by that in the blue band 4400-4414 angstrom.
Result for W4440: 1.07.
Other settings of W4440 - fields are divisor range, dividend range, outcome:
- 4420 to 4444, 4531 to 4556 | 1.07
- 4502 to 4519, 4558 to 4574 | 1.02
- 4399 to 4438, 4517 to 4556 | 1.08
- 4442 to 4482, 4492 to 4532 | 1.07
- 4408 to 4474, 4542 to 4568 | 1.10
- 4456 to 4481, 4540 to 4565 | 1.07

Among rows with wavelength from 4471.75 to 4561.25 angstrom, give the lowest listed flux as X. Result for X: 17.64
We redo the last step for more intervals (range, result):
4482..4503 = 18.77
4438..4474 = 15.71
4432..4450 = 16.57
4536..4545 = 19.97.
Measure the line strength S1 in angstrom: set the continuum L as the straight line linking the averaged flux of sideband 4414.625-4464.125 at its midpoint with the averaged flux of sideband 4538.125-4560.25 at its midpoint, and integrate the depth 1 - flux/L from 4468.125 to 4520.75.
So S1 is -1.5 angstrom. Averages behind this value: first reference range 19.4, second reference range 20.3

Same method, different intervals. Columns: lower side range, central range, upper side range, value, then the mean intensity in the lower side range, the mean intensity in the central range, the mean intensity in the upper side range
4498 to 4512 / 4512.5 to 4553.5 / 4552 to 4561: 2.1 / 21.1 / 19.9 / 20.9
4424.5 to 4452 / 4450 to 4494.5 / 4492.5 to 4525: 1.1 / 19.7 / 19.7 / 20.6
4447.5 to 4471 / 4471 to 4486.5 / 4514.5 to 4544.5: -1.0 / 19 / 20.6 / 20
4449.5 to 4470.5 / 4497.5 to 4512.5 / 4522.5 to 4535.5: -1.5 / 18.9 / 21.1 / 19.3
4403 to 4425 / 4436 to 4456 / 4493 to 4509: 0.2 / 19.4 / 19.7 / 20.8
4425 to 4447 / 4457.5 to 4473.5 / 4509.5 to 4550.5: 0.4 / 19.7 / 19.3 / 20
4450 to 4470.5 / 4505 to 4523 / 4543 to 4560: -0.9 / 18.9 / 20.6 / 20.2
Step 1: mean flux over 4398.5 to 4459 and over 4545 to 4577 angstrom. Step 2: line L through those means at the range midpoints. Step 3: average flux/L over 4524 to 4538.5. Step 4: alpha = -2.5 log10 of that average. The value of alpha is 0.04 mag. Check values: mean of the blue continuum 19.4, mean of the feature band 19.5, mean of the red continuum 20.4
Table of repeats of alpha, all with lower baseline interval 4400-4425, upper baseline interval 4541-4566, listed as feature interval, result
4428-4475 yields 0.01 mag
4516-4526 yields 0.00 mag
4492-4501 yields -0.03 mag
